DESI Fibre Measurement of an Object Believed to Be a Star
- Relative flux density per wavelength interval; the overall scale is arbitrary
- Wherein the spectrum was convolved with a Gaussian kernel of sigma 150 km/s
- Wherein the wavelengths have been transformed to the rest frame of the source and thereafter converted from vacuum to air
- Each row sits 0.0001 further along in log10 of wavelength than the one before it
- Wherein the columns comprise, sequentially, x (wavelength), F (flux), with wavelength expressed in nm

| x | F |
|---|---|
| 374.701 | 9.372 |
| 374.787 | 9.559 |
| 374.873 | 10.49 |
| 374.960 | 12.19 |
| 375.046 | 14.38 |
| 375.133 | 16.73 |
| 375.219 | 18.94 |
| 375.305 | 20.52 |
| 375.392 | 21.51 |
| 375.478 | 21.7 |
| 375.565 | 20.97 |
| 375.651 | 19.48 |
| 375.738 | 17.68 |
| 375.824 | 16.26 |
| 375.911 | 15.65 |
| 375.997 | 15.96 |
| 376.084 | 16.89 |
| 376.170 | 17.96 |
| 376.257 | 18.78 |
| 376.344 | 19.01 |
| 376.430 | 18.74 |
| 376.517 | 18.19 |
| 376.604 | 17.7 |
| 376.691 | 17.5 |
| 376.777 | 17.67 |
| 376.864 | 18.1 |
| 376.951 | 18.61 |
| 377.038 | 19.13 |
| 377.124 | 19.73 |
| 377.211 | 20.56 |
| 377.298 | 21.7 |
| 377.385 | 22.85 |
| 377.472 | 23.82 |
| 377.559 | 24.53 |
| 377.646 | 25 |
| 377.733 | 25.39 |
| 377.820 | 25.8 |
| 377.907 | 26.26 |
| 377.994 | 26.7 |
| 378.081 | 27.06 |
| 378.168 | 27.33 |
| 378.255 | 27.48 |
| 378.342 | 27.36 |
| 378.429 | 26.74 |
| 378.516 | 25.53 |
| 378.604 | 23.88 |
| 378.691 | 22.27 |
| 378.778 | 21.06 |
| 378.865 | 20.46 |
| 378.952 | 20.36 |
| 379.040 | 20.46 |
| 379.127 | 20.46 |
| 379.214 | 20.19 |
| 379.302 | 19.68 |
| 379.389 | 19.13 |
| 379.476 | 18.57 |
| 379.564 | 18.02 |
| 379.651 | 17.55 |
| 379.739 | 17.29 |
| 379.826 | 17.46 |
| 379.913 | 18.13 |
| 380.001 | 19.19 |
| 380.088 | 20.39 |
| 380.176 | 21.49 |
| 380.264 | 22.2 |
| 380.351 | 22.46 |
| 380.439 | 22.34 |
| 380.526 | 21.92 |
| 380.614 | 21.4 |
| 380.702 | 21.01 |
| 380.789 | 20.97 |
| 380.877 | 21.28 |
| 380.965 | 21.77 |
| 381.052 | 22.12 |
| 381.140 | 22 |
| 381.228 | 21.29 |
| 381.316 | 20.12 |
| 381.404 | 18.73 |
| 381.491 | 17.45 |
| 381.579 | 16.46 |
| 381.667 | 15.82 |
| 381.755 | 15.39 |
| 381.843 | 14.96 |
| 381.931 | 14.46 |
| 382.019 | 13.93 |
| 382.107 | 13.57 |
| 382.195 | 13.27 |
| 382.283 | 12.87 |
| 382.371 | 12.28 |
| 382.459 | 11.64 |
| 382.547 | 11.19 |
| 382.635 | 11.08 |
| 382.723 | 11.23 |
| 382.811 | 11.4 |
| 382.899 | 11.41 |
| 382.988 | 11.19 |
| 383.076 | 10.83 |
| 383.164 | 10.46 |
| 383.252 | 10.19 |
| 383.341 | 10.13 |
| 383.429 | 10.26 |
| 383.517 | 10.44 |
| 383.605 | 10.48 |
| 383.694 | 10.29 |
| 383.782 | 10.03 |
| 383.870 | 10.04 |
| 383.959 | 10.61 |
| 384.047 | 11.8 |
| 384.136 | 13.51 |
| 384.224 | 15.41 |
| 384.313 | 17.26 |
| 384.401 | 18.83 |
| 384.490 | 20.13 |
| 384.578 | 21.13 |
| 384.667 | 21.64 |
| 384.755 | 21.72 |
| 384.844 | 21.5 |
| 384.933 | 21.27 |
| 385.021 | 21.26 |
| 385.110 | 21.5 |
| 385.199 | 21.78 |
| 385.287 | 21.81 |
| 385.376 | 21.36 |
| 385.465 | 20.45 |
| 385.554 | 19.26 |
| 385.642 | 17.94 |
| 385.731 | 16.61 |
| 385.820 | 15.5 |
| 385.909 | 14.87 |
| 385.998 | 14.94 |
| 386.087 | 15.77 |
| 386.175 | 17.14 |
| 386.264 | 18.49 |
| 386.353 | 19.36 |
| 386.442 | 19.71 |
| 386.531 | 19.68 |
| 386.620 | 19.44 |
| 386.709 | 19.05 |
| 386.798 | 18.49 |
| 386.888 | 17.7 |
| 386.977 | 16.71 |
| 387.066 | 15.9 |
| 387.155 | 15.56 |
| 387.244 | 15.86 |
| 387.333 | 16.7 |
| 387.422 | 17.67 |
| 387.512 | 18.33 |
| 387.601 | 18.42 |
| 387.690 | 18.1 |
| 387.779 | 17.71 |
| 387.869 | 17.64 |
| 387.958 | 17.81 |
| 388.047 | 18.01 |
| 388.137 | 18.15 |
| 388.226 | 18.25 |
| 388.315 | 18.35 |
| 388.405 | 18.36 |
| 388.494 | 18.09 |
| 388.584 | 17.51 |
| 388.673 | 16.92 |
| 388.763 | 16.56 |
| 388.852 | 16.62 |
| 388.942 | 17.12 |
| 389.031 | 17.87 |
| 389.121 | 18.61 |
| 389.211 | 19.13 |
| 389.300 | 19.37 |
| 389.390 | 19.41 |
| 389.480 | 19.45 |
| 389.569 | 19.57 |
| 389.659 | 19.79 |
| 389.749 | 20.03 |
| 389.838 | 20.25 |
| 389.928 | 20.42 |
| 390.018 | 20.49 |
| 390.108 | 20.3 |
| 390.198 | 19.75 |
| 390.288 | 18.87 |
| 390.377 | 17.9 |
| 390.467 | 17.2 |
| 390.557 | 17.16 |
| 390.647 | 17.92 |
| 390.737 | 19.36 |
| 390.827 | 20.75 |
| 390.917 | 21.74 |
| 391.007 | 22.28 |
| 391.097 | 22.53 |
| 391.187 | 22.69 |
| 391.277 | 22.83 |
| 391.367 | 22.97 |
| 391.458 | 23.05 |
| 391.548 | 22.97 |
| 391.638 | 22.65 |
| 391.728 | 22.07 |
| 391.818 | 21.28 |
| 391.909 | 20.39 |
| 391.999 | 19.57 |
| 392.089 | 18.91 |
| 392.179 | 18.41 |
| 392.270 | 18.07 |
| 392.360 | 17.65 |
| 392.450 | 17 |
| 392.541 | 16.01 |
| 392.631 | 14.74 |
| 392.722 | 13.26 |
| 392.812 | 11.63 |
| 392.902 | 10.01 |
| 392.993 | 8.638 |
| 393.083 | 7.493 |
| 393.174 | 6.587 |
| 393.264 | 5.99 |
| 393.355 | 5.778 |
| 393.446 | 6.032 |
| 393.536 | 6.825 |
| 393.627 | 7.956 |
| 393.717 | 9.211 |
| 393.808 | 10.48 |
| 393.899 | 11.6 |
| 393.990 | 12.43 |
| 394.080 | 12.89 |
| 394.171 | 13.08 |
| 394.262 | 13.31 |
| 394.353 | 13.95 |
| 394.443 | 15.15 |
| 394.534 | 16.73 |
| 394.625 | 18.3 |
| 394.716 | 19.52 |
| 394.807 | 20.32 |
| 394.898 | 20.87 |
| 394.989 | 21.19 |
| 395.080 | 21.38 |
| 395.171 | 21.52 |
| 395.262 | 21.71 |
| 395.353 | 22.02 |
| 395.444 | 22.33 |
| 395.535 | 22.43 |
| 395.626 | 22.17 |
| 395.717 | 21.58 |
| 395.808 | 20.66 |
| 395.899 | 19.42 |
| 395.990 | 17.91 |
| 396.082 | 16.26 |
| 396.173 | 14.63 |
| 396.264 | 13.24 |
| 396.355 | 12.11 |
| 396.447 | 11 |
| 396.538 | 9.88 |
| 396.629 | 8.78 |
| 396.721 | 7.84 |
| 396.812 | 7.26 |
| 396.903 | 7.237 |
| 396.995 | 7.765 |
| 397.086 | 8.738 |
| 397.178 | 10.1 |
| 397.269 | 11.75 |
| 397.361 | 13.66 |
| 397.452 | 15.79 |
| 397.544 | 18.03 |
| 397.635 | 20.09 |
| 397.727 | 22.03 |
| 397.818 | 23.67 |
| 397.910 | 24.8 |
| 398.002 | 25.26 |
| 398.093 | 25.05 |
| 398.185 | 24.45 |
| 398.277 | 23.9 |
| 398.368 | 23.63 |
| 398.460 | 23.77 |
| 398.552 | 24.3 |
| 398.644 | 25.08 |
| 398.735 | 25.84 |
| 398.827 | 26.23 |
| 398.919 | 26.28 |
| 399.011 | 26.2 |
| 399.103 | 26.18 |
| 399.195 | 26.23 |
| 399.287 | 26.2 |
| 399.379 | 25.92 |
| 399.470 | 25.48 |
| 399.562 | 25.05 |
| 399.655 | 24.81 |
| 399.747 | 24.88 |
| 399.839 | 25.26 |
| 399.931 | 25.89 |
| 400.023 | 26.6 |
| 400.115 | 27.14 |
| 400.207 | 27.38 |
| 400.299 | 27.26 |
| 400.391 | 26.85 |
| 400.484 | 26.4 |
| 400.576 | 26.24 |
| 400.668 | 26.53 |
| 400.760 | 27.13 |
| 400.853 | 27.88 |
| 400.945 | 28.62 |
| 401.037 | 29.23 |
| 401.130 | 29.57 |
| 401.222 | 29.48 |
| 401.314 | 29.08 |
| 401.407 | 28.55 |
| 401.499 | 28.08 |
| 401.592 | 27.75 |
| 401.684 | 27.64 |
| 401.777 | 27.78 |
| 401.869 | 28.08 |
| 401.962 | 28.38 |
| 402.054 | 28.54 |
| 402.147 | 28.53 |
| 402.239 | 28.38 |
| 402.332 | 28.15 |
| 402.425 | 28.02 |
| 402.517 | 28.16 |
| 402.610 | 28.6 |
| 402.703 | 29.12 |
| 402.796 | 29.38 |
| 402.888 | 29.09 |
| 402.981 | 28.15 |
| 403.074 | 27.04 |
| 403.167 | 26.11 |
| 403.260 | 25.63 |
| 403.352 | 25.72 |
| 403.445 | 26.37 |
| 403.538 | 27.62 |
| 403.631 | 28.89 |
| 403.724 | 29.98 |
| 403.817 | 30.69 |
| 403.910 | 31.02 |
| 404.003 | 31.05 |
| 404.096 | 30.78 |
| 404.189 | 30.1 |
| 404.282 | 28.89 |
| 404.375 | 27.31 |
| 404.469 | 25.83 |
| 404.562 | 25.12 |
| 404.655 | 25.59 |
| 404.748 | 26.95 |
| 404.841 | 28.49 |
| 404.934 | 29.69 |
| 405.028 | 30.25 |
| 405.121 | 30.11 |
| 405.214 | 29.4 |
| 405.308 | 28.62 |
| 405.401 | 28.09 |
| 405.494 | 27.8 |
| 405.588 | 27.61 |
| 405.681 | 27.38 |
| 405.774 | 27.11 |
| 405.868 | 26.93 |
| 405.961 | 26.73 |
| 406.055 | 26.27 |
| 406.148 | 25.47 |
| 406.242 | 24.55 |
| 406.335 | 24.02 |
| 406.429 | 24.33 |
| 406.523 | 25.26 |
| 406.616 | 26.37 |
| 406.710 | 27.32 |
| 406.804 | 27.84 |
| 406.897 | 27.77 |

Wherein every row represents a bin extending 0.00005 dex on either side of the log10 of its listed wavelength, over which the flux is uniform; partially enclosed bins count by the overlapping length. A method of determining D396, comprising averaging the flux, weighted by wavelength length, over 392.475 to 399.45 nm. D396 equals 16.8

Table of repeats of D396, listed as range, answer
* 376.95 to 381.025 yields 22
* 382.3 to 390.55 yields 16.9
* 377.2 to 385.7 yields 18.6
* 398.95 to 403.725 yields 27.4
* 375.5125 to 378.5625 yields 21.4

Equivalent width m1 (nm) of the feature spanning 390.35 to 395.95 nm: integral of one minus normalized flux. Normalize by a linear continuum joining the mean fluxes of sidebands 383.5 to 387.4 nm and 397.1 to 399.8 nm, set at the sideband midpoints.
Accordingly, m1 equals 0.96 nm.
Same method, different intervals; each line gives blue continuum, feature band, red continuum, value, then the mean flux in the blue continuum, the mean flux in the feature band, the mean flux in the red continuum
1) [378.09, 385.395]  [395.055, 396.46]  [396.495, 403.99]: 0.24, 17.8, 18.9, 24.5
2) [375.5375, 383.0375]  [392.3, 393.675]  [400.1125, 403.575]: 0.79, 19.3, 10.5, 27.8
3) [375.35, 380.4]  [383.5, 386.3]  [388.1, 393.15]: 0.35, 20.9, 17.1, 18.5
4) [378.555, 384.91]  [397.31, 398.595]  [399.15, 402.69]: 0.19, 16.8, 22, 27.4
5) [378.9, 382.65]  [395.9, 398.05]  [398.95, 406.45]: 0.92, 18.2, 14.4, 27.6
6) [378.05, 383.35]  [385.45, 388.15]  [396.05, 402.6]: 0.30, 18.3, 17.6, 22.9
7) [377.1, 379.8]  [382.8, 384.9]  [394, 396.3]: 0.73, 22.7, 13.9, 18.4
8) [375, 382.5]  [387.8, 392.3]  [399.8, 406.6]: 0.77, 19.9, 19.5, 27.7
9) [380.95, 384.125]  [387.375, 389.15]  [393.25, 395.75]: -0.39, 13.6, 17.8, 15.7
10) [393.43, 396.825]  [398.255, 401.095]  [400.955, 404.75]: -0.38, 15.5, 26.1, 28.3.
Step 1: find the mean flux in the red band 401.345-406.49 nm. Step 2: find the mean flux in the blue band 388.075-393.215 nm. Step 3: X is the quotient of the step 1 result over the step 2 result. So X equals 1.5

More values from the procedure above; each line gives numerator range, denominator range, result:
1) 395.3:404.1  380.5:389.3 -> 1.41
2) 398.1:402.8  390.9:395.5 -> 1.64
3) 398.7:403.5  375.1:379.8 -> 1.31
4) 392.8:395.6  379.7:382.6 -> 0.79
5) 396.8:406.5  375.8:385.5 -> 1.39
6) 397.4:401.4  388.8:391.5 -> 1.29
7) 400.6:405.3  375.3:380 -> 1.36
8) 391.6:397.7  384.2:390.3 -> 0.80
